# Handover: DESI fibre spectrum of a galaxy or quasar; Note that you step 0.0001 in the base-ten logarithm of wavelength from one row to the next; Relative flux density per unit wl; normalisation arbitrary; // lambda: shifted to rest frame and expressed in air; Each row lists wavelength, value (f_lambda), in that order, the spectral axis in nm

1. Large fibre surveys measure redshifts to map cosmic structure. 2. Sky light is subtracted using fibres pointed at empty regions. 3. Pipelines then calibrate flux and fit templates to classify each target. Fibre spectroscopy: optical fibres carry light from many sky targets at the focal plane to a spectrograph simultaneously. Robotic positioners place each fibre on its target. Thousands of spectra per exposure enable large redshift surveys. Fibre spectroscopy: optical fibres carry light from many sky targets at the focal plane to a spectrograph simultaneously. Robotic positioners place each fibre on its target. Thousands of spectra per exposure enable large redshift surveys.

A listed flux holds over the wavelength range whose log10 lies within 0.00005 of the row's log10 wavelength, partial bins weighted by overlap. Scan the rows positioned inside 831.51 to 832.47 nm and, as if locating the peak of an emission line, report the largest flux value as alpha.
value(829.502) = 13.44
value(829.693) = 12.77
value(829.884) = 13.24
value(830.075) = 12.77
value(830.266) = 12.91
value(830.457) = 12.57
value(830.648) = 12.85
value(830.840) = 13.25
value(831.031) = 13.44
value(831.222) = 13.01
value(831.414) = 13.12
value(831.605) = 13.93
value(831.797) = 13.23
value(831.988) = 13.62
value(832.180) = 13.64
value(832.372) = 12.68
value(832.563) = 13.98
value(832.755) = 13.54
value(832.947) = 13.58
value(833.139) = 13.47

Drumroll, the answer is 13.93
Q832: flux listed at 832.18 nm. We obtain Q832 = 13.64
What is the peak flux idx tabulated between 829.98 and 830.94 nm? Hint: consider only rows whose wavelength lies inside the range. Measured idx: 13.25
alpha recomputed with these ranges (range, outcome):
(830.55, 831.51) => 13.44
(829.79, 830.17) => 13.24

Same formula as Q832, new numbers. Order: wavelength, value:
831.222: 13.01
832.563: 13.98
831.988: 13.62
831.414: 13.12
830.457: 12.57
